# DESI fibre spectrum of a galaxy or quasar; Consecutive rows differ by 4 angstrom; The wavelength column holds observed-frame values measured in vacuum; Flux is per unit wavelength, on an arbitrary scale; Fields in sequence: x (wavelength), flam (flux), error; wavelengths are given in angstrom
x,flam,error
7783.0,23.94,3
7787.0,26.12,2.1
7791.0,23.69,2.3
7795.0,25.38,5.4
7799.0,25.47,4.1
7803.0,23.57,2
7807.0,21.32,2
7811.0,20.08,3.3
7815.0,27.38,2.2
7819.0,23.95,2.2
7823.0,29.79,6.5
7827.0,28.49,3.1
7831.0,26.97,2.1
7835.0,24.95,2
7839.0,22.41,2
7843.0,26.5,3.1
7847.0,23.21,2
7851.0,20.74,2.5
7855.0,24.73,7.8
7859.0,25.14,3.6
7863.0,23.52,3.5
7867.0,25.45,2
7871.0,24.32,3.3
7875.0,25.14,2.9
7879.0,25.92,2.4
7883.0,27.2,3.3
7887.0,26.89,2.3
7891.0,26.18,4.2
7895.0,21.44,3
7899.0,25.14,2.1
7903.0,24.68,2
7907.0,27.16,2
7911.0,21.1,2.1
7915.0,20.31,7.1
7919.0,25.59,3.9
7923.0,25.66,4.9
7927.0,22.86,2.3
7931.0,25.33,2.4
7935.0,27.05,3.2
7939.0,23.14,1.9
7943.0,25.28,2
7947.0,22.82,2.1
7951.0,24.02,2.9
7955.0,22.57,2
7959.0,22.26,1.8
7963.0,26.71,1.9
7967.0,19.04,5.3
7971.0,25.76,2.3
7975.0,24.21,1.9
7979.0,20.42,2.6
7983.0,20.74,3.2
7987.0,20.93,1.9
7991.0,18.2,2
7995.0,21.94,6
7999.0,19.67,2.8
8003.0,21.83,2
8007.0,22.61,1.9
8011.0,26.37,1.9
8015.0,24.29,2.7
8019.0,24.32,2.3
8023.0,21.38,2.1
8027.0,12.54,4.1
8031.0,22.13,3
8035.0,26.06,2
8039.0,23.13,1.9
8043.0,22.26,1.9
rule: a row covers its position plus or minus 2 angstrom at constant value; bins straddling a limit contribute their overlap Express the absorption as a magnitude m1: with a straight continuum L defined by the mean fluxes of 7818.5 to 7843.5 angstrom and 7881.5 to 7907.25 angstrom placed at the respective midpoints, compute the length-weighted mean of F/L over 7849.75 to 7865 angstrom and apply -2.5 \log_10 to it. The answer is 0.10 mag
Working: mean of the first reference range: 26.3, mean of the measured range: 23.7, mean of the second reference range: 25.4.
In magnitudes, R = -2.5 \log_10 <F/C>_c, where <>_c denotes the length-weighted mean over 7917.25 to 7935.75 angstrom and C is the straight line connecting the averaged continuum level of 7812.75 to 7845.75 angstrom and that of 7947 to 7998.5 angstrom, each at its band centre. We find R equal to -0.08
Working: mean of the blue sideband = 26.2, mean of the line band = 25.2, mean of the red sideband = 22.2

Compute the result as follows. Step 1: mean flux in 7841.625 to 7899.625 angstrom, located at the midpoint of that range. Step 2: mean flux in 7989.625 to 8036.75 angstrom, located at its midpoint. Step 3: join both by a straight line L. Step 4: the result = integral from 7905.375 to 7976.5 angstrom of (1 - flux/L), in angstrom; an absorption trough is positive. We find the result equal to -1.9 angstrom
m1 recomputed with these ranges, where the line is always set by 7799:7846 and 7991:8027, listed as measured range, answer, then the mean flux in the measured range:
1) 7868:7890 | -0.08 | 25.9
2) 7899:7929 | -0.02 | 24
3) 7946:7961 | 0.00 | 22.9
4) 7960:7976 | -0.05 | 23.8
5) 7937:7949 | -0.03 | 23.7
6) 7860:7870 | -0.01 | 24.5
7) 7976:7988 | 0.07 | 21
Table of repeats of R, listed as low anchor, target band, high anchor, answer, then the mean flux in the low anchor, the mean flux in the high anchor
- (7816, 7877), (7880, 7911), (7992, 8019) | -0.04 mag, 25.1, 22.7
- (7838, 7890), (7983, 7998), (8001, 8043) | 0.13 mag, 24.8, 22.5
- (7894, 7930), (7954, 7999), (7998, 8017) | 0.07 mag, 23.9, 23.1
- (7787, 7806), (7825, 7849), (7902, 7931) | -0.05 mag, 24.5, 24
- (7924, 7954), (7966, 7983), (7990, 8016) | 0.04 mag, 24.3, 22.2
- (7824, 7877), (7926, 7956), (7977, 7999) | -0.11 mag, 24.8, 20.4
